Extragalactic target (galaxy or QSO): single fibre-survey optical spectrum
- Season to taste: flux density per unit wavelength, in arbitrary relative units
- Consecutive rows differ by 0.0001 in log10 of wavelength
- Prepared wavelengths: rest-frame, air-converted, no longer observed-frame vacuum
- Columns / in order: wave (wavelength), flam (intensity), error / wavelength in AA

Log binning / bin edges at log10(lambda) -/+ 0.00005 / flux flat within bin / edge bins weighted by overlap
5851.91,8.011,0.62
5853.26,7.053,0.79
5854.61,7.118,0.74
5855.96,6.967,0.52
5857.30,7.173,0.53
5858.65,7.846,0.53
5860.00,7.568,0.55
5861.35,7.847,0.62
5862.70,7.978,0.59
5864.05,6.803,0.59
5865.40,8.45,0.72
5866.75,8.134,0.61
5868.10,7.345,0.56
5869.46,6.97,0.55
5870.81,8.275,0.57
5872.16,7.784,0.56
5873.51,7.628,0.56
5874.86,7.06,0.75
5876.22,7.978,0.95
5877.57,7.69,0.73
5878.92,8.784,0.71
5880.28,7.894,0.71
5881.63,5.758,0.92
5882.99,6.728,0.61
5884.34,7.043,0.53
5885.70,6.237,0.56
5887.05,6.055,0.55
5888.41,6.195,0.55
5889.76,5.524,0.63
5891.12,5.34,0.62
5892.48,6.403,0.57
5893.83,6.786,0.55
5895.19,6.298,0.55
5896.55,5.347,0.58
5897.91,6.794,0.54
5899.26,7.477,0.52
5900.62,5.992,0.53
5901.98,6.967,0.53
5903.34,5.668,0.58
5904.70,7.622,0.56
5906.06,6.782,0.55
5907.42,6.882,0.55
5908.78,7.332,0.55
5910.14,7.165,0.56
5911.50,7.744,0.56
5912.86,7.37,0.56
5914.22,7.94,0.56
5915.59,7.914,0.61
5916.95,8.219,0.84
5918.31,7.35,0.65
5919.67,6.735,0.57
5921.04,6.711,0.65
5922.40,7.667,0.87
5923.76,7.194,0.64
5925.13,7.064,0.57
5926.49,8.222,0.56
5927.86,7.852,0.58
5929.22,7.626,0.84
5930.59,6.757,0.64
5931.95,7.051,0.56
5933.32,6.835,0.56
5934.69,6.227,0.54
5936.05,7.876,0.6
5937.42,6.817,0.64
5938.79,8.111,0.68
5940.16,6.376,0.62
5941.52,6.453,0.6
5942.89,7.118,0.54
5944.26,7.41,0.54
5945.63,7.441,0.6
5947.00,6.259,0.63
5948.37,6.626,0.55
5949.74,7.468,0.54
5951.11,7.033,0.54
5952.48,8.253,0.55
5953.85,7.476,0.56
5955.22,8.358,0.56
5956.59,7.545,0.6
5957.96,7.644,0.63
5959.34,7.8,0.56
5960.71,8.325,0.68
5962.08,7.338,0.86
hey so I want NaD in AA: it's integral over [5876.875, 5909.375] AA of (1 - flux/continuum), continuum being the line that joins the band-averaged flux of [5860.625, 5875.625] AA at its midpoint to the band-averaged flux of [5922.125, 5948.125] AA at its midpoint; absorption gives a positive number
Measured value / 3.6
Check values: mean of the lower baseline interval 7.66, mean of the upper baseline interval 7.16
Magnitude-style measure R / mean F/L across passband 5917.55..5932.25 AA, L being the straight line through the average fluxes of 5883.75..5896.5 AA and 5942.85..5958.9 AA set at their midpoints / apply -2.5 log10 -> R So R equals -0.07 mag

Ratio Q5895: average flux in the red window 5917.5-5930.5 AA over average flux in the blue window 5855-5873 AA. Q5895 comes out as 0.97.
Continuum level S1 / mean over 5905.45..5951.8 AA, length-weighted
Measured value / 7.22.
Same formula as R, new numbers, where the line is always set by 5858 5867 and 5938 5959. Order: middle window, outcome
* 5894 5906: 0.16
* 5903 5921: 0.03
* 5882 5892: 0.24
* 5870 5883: 0.02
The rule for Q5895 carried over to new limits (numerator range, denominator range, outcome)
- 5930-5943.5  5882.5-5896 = 1.11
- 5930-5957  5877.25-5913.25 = 1.07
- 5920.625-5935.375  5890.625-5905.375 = 1.12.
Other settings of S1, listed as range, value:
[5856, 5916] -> 7.1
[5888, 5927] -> 6.92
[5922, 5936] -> 7.27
